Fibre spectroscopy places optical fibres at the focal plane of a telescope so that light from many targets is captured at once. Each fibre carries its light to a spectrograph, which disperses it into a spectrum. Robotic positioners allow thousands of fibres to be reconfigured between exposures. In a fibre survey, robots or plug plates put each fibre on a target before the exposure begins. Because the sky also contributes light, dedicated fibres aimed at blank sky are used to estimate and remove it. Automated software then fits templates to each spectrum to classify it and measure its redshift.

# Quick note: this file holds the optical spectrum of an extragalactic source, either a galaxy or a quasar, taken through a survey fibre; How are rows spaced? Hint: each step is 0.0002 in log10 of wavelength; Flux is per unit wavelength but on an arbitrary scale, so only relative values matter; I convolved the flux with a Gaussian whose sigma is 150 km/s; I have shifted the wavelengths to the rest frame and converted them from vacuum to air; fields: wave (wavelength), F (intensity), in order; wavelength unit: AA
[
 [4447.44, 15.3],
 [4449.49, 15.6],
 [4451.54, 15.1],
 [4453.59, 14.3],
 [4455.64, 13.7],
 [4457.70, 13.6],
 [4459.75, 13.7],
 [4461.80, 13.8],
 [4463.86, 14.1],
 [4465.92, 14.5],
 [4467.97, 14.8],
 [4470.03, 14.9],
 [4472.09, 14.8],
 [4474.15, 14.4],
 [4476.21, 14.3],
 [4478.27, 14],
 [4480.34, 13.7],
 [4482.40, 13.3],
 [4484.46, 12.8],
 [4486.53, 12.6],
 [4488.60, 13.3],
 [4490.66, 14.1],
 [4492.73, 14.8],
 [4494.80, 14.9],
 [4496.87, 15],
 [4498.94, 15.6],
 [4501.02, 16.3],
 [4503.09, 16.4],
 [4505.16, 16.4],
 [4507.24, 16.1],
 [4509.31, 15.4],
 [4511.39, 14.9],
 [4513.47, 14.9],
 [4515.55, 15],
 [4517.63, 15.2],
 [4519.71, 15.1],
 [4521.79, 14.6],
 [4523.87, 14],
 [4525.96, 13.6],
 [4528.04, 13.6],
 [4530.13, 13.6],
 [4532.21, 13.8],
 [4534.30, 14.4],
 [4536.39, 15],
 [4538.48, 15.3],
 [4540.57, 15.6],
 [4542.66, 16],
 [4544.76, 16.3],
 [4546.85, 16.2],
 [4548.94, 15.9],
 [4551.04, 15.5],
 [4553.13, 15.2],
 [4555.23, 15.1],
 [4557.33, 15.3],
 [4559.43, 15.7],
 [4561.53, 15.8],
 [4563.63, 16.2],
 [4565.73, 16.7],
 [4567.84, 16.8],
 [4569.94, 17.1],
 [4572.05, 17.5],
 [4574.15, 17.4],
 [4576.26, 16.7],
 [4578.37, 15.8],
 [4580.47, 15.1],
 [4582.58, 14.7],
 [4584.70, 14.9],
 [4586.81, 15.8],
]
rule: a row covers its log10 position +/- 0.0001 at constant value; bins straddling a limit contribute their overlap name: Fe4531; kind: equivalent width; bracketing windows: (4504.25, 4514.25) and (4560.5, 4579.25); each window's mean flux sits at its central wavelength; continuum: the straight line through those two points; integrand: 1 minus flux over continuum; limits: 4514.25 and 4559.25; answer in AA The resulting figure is 3.0 AA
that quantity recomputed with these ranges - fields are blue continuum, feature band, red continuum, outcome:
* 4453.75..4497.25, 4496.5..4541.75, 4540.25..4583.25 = 0.1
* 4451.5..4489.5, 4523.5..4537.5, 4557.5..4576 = 1.4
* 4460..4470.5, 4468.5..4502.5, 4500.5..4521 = 1.2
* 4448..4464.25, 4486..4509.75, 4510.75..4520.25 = -0.5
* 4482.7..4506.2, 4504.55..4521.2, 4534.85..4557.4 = -0.4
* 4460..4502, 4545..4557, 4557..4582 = 0.2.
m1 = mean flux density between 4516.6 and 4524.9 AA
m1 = 14.7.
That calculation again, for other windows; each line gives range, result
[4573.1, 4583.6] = 16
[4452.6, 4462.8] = 13.8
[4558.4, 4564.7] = 15.9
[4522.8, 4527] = 13.8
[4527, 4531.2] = 13.6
